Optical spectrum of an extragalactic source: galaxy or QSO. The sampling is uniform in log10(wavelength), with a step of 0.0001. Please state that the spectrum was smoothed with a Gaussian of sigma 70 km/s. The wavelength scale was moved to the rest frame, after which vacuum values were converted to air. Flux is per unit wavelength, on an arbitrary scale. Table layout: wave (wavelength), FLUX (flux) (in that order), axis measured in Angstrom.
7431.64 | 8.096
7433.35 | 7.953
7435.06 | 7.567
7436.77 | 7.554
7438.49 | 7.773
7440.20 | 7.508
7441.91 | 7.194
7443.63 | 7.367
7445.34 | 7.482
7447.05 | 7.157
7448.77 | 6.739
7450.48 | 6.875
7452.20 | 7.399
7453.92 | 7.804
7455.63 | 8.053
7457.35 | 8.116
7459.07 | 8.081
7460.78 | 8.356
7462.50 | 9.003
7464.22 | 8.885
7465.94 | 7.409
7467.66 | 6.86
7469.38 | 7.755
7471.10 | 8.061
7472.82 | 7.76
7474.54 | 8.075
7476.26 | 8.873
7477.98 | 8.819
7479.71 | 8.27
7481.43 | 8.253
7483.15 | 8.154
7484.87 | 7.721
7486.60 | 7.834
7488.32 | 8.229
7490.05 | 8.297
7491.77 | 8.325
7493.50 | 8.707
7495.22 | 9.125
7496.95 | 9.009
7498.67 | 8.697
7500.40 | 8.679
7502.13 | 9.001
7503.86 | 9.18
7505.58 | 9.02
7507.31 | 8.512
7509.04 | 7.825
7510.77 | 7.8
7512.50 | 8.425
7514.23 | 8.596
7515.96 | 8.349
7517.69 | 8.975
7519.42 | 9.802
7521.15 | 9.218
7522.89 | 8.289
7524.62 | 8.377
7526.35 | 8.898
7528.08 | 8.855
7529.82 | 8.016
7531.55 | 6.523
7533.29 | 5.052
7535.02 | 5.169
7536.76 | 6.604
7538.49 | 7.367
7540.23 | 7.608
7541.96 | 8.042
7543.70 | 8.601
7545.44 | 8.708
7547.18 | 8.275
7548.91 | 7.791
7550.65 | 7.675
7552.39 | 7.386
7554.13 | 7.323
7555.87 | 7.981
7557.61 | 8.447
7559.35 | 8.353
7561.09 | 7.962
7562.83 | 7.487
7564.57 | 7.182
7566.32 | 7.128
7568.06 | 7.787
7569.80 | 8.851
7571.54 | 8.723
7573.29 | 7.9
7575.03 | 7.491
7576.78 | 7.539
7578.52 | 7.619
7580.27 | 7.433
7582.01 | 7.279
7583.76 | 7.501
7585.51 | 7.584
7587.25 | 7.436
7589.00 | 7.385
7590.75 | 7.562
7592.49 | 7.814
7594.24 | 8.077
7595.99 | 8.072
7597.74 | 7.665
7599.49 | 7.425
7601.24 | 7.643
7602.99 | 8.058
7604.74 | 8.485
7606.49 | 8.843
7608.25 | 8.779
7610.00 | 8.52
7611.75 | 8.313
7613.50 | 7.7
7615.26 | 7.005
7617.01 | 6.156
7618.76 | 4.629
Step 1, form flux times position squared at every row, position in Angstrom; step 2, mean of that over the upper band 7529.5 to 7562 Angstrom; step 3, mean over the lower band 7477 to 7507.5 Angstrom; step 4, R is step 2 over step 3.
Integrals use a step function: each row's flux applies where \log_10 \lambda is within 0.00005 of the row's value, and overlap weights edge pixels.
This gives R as 0.89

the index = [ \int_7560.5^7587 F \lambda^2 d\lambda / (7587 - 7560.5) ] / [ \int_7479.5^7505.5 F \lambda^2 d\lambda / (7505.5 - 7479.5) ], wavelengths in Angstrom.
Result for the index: 0.92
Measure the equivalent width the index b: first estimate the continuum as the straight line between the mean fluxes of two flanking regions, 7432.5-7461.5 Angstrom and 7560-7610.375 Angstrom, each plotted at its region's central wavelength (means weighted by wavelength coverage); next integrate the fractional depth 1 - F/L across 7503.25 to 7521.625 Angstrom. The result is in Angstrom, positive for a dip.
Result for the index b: -2.34 Angstrom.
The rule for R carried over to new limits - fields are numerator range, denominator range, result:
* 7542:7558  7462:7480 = 1.00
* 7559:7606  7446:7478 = 1.02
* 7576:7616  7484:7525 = 0.93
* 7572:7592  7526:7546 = 1.03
